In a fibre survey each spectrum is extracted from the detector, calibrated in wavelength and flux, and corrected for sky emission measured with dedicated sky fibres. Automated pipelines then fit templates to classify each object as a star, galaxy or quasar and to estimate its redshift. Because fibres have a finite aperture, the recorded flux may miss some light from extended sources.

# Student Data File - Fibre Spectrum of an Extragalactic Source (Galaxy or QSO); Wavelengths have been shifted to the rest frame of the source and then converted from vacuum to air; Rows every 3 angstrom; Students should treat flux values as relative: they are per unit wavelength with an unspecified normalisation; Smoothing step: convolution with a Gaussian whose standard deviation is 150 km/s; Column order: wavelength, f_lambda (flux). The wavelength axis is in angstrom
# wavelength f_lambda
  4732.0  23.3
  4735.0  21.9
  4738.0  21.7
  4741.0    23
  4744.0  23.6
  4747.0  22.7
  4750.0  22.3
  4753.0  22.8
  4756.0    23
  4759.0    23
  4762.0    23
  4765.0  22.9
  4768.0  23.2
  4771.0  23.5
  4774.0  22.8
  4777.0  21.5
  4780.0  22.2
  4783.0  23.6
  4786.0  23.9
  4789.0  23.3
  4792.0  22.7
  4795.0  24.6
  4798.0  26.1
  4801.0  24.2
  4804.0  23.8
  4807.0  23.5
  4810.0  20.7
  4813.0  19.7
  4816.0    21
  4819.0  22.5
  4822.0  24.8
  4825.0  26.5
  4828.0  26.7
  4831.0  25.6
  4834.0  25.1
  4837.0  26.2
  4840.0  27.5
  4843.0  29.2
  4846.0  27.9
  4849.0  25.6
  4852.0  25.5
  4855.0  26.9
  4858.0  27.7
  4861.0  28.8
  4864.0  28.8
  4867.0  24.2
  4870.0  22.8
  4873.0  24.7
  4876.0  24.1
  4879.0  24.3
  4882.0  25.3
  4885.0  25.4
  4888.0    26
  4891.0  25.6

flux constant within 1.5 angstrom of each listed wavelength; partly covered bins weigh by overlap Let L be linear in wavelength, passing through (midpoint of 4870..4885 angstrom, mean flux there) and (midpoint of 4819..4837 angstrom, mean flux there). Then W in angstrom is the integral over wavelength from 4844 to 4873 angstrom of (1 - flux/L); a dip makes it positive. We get -1.8 angstrom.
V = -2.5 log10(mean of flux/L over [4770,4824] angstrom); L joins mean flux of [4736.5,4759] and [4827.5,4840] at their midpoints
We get 0.07 mag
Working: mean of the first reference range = 22.7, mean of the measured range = 23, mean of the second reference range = 26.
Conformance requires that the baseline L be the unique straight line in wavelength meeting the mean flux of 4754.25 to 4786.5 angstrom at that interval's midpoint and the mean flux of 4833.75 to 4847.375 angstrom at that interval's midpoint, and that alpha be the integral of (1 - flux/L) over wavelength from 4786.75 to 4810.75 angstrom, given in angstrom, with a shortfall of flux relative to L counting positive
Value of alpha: 0.97 angstrom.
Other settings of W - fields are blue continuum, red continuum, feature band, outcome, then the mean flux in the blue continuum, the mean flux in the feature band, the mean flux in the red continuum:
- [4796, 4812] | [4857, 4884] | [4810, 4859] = -1.67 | 23.6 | 25.4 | 25.6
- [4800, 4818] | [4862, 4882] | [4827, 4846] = -2.81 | 22.1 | 26.8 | 25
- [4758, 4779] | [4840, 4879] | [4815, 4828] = 0.38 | 22.8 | 24.1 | 26.3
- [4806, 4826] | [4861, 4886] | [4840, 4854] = -1.83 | 22.6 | 27.1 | 25.2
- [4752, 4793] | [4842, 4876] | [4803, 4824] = 1.92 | 23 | 22.4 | 26.4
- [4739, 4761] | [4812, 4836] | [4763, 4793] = 0.50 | 22.9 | 23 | 24.1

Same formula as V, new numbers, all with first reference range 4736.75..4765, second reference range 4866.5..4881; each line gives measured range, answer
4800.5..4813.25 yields 0.041 mag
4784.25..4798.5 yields -0.035 mag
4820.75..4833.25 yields -0.101 mag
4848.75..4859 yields -0.113 mag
